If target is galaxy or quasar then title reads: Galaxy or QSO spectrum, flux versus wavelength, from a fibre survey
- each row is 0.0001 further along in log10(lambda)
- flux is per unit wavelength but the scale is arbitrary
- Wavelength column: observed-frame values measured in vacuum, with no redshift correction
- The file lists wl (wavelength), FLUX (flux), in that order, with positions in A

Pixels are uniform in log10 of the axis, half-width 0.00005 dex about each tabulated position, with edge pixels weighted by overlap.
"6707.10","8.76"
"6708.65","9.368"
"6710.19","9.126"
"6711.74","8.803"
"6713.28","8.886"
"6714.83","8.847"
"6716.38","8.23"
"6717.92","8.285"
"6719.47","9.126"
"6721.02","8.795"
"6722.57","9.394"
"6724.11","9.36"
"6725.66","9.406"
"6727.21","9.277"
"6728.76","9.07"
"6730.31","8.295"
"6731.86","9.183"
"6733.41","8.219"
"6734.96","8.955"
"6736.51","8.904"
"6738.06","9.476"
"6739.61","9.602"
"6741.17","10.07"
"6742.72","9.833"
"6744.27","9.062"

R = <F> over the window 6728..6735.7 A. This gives 8.74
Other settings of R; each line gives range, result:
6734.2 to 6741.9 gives 9.39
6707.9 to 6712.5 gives 9.1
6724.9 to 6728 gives 9.33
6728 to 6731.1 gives 8.68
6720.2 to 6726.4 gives 9.24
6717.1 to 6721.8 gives 8.73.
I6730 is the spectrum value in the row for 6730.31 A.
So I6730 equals 8.295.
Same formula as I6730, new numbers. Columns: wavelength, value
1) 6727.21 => 9.277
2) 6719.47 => 9.126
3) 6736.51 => 8.904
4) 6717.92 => 8.285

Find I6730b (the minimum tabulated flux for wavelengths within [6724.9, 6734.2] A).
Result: 8.219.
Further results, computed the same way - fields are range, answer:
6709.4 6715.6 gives 8.803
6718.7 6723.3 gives 8.795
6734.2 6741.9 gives 8.904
